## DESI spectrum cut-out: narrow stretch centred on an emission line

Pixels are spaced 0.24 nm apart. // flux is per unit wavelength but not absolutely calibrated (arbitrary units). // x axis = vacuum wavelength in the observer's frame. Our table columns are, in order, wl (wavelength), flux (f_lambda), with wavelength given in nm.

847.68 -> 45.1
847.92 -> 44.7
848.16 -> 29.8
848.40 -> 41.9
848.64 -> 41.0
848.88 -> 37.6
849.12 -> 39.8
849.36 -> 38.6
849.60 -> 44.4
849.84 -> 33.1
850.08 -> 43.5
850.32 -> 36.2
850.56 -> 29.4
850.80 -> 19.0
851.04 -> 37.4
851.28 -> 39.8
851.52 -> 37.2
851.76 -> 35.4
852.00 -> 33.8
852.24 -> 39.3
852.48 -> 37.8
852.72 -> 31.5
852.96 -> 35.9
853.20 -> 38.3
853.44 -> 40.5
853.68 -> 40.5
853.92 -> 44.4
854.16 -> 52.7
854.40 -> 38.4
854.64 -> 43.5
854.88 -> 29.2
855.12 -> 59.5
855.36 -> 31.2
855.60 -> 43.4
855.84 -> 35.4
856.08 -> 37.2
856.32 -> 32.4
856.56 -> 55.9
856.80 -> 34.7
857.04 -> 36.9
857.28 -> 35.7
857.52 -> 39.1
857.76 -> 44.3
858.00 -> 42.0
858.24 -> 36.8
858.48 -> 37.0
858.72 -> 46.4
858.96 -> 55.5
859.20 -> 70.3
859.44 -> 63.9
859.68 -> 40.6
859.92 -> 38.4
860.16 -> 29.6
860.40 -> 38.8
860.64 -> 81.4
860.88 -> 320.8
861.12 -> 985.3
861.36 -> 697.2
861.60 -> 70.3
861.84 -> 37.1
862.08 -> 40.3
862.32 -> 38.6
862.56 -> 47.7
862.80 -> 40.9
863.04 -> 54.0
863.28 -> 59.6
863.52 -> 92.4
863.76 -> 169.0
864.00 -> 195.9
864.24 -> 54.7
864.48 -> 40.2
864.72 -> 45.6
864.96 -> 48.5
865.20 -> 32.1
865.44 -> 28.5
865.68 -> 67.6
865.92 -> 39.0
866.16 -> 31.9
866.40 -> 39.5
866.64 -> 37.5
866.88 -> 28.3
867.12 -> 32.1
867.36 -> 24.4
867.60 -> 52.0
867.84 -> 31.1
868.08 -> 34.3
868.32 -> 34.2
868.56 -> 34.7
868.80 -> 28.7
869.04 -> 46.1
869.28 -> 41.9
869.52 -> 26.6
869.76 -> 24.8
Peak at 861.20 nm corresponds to Halpha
